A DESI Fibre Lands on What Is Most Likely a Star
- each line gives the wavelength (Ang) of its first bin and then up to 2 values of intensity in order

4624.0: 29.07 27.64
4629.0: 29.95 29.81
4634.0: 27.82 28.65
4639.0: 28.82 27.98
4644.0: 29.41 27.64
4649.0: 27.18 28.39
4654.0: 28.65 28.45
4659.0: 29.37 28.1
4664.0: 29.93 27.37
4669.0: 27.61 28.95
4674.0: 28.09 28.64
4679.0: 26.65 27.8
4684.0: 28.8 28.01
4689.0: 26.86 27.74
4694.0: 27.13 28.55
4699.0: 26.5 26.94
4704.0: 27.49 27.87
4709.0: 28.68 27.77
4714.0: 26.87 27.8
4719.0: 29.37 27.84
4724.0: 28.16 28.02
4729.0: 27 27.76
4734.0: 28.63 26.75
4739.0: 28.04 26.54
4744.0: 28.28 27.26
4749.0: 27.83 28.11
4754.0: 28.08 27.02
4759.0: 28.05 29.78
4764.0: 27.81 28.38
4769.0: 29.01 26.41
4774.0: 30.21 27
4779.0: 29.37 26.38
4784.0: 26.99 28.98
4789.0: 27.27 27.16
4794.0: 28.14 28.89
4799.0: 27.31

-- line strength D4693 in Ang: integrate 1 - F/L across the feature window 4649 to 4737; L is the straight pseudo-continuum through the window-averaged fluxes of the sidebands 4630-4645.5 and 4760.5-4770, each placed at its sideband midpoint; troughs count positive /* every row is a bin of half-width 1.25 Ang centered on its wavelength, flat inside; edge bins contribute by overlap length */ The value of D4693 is 2.37 Ang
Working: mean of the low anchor 28.7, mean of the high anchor 28.7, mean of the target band 28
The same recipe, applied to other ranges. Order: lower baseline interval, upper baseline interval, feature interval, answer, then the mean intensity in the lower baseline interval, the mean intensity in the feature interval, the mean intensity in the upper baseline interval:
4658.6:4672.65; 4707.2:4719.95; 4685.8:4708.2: 0.6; 28.5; 27.5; 28.1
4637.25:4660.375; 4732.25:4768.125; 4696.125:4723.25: 0.3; 28.4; 27.8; 27.9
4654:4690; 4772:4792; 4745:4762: 0.0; 28.2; 27.9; 27.9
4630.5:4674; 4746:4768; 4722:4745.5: 0.4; 28.5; 27.7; 28.1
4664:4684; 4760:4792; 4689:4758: 0.9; 28.1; 27.7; 28.1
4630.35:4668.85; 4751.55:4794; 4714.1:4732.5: 0.2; 28.5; 27.9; 28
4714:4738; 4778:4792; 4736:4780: -0.4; 27.9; 28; 27.7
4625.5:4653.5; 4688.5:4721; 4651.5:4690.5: -0.2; 28.5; 28.2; 27.7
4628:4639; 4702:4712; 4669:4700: 0.5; 29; 27.8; 27.9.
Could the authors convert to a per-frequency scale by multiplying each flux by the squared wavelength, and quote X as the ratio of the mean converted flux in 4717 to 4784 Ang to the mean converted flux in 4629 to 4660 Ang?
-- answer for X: 1.0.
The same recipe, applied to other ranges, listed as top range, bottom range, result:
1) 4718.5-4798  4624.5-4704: 1.03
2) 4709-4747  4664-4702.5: 1.02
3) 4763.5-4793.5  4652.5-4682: 1.03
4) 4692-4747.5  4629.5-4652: 1.01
